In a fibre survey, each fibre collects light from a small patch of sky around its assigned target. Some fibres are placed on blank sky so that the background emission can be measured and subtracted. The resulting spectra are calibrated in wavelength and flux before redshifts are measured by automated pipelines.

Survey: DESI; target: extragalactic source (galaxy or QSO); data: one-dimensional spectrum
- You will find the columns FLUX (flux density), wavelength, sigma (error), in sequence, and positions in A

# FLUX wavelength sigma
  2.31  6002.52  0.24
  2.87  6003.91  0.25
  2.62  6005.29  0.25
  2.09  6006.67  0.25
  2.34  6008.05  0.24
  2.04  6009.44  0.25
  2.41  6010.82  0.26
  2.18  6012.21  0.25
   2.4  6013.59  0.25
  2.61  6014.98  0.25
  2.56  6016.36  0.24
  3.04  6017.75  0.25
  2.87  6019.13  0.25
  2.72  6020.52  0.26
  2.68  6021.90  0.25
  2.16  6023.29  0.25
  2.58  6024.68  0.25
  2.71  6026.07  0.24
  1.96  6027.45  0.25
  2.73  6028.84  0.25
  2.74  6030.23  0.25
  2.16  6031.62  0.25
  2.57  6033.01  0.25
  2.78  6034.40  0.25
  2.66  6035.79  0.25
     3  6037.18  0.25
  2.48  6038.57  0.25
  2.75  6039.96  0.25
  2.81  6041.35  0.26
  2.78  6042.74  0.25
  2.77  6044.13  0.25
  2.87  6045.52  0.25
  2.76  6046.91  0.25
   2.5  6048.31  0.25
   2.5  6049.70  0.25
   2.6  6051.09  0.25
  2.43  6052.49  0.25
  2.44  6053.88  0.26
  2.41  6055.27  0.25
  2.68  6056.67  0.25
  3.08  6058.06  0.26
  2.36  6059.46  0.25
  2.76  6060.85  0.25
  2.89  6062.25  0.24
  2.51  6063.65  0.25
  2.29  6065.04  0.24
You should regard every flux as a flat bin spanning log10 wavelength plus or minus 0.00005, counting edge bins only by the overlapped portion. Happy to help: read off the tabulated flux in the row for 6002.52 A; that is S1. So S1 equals 2.31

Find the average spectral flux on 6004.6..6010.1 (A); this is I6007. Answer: 2.27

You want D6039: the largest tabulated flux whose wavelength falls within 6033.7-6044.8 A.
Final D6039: 3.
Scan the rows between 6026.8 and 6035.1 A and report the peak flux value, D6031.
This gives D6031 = 2.78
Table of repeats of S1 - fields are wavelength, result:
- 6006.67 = 2.09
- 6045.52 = 2.87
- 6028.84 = 2.73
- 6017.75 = 3.04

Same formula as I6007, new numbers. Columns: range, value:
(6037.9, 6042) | 2.68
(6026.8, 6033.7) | 2.43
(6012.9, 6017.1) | 2.53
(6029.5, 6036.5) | 2.58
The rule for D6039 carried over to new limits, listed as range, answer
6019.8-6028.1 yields 2.72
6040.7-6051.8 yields 2.87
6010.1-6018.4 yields 3.04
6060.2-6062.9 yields 2.89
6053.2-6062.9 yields 3.08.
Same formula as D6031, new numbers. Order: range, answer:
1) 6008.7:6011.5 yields 2.41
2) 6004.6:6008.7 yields 2.62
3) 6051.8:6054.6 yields 2.44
